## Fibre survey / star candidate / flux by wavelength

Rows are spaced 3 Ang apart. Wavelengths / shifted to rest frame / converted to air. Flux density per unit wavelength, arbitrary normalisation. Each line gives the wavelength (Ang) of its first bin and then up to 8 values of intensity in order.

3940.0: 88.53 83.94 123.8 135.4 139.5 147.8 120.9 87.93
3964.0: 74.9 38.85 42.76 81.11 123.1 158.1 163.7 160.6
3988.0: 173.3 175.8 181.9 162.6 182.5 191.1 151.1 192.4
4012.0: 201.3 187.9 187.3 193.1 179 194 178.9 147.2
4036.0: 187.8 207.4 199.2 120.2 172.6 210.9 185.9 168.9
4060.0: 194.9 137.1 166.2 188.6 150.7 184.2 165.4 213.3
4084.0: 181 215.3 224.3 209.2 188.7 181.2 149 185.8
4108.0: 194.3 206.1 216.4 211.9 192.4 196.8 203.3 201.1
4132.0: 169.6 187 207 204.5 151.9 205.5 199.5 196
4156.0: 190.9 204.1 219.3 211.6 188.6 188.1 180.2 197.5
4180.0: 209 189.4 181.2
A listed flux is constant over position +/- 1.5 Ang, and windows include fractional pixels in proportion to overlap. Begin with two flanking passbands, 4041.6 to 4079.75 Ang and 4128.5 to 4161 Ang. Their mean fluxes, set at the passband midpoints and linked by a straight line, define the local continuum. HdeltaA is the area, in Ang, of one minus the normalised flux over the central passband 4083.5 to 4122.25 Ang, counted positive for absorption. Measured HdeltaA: -3.1 Ang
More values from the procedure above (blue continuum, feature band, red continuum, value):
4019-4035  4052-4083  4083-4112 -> 1.85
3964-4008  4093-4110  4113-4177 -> -0.21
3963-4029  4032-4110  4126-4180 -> -3.64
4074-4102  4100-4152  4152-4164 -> 1.52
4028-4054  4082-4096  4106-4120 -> -0.68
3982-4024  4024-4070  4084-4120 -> 2.48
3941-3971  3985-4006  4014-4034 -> -3.90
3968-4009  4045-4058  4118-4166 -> -0.67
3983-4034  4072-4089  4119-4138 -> -0.16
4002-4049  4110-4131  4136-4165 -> -1.00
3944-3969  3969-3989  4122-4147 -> -1.98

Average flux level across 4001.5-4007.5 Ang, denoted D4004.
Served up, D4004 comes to 171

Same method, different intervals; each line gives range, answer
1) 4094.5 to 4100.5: 185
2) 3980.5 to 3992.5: 168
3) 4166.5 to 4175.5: 186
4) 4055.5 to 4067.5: 167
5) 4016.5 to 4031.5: 186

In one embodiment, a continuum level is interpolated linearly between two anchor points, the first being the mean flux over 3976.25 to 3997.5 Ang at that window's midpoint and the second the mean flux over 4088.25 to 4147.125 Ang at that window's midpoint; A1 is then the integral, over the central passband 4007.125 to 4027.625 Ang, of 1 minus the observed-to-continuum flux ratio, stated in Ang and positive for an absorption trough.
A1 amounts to -2.1 Ang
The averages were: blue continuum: 166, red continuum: 194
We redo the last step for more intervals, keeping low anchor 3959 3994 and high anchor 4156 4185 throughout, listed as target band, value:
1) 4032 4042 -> -2.87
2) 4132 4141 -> -0.46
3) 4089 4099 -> -2.15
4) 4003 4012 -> -3.28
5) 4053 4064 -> -1.46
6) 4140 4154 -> -0.18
